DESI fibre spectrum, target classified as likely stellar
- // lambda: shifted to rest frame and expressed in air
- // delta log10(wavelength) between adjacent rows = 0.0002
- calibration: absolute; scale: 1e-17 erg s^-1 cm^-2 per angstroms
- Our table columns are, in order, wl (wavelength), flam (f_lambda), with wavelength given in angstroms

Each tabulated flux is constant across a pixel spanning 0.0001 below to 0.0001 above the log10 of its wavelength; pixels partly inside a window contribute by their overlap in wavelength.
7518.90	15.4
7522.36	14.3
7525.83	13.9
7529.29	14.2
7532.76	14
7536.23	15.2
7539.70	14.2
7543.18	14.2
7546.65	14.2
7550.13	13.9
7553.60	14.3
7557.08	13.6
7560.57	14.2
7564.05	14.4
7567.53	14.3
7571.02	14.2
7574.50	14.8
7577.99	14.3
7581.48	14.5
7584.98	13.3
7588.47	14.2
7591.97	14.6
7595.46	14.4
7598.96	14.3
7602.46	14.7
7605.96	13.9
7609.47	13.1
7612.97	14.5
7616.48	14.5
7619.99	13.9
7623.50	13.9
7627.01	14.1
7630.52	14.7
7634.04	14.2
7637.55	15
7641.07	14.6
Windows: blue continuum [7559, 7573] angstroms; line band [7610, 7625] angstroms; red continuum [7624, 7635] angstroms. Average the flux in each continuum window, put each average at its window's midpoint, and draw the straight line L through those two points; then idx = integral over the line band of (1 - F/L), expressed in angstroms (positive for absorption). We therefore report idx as 0.2 angstroms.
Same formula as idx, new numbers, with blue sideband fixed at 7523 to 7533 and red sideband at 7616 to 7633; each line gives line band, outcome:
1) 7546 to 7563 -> 0.1 angstroms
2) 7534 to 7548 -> -0.4 angstroms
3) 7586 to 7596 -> -0.1 angstroms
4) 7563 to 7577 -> -0.3 angstroms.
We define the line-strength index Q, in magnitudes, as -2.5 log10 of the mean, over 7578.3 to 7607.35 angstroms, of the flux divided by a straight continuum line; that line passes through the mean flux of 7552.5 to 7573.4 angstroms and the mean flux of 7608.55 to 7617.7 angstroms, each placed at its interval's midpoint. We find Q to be -0.009 mag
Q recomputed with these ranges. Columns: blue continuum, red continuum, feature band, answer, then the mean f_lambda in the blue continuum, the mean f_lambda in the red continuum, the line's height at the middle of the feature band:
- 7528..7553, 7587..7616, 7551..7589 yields 0.00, 14.3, 14.2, 14.3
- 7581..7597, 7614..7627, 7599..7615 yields 0.00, 14.2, 14.1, 14.1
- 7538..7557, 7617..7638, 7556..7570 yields 0.00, 14.1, 14.3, 14.1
